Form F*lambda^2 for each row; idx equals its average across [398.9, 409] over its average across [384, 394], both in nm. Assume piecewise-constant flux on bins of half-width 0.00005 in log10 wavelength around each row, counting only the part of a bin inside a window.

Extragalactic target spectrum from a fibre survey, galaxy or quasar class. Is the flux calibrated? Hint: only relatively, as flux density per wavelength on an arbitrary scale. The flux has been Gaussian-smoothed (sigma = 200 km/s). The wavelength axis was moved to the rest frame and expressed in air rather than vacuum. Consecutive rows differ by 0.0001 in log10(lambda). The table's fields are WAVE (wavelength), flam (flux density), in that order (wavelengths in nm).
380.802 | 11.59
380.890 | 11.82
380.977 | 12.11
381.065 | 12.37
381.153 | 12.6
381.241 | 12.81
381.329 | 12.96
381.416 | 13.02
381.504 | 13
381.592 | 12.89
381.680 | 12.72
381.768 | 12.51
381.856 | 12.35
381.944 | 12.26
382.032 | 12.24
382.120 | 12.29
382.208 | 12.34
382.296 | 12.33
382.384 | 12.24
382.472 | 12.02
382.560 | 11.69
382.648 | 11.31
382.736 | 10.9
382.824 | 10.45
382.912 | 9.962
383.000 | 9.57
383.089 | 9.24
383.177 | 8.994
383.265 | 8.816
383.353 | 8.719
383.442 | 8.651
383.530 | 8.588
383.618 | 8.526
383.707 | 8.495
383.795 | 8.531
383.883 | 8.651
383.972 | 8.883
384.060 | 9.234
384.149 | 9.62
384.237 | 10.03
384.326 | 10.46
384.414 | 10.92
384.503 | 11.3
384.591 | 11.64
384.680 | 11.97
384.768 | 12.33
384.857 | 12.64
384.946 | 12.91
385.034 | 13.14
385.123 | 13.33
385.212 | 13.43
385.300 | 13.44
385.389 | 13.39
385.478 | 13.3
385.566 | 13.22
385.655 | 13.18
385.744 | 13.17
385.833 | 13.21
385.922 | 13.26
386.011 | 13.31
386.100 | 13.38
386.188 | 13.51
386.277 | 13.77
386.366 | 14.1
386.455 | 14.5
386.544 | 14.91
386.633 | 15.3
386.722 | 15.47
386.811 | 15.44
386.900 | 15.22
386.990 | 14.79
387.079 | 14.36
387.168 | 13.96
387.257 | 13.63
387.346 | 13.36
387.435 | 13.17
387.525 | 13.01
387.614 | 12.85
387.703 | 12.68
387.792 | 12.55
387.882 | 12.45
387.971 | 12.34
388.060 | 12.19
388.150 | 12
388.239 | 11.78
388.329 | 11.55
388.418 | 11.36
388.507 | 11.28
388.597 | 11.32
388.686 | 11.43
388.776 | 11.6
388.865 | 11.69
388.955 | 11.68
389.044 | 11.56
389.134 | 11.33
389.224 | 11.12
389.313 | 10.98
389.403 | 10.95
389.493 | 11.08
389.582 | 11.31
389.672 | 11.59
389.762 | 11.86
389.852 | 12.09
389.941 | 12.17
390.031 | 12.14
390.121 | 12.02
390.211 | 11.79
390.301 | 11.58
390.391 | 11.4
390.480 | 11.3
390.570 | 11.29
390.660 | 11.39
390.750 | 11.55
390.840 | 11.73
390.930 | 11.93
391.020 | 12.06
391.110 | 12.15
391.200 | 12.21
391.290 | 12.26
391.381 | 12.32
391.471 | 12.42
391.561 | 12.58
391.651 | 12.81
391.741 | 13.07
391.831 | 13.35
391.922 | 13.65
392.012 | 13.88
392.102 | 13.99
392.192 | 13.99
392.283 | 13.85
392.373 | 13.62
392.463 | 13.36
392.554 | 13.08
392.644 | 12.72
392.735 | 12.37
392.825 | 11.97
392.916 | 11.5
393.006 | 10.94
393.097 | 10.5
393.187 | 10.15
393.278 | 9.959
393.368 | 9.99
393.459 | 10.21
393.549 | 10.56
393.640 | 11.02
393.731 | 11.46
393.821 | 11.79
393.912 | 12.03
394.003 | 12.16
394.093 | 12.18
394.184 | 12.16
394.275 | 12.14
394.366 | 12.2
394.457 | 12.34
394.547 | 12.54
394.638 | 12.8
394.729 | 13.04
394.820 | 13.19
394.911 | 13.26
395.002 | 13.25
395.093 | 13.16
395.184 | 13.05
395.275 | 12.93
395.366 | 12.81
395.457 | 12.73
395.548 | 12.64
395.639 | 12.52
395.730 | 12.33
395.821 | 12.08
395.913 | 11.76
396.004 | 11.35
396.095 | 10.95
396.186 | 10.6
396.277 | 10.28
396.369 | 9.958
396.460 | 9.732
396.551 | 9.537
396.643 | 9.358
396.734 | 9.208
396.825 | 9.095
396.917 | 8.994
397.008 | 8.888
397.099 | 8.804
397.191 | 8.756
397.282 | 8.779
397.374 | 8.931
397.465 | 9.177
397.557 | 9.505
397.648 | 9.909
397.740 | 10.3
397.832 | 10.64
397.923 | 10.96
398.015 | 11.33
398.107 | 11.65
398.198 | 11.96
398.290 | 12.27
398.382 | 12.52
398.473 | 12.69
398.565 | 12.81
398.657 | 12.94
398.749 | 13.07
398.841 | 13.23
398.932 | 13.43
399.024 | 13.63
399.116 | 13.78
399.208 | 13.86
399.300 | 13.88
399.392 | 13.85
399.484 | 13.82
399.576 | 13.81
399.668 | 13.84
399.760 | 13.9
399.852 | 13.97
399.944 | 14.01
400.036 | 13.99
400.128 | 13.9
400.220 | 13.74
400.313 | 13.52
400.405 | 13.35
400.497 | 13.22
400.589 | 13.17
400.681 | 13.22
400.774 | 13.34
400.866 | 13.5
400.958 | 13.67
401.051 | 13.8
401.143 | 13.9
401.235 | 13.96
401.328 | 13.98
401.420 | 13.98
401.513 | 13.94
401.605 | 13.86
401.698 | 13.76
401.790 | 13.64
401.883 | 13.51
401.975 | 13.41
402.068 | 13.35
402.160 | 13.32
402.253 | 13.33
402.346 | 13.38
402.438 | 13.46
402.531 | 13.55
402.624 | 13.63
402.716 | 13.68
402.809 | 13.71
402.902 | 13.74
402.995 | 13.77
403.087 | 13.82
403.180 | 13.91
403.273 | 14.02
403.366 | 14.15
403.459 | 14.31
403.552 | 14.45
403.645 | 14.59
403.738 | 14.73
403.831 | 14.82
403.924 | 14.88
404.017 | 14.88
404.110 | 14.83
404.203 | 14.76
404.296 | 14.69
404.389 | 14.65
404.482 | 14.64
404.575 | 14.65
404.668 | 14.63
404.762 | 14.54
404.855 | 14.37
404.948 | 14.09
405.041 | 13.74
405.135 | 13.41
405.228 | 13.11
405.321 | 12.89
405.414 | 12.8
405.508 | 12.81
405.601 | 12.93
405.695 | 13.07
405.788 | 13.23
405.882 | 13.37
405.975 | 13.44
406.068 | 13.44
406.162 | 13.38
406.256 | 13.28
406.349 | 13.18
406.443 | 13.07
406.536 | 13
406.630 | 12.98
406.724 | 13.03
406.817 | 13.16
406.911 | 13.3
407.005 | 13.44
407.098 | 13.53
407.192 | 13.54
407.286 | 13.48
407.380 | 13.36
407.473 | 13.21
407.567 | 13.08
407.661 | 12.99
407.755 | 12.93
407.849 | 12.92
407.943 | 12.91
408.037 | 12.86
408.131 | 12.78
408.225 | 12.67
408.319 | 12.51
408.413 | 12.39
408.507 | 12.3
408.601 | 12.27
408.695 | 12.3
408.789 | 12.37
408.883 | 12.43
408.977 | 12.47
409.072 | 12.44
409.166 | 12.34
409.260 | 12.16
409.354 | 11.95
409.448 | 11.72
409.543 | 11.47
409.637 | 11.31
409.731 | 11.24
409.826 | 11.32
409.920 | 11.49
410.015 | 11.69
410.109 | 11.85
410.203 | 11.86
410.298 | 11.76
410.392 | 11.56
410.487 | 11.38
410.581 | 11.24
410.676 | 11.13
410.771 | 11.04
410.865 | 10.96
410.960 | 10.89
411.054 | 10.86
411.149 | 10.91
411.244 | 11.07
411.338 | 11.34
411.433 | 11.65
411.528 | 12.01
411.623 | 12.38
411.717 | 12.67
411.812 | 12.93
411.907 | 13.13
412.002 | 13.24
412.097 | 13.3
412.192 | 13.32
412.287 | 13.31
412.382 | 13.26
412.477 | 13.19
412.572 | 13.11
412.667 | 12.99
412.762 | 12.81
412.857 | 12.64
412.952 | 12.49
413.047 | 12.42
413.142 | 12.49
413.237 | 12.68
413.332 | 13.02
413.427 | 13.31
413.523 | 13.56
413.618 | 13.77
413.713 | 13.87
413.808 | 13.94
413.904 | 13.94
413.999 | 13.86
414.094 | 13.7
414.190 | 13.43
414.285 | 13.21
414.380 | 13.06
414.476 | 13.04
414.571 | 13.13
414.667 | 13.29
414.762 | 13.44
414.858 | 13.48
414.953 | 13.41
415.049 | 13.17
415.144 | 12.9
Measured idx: 1.19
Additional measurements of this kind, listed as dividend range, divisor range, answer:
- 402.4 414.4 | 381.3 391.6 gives 1.21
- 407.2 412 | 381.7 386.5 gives 1.19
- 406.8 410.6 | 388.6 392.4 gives 1.12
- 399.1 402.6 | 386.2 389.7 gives 1.15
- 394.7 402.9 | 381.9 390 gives 1.11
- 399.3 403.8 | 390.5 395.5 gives 1.17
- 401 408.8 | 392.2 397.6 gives 1.25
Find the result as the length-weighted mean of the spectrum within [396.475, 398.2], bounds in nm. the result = 9.72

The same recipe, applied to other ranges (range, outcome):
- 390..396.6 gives 12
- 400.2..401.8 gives 13.6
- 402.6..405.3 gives 14.2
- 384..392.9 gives 12.5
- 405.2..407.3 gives 13.2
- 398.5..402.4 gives 13.6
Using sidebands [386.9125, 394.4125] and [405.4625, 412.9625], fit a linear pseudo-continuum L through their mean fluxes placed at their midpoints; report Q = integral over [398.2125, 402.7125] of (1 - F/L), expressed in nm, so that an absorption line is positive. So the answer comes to -0.446 nm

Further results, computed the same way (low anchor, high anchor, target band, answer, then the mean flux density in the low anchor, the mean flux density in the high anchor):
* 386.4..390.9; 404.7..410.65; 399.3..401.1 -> -0.154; 12.4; 12.7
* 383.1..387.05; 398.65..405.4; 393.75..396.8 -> 0.295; 12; 13.9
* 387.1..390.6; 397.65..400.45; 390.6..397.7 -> 0.476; 12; 13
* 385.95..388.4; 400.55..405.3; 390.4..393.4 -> 0.310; 13.5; 14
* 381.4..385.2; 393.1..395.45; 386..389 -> -0.463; 11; 12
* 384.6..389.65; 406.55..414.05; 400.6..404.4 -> -0.397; 12.8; 12.5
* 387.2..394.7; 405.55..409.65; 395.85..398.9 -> 0.424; 12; 12.8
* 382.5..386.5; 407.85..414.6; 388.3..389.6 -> 0.023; 11.4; 12.4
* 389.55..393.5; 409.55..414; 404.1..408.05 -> -0.399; 12.1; 12.3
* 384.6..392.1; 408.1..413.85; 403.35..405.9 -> -0.350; 12.6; 12.3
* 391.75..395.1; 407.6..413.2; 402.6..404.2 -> -0.265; 12.3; 12.2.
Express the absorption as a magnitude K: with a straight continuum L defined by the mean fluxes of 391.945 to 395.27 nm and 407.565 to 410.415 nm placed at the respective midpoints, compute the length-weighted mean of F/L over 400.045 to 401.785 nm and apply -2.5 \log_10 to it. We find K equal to -0.12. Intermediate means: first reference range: 12.3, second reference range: 12.2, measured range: 13.7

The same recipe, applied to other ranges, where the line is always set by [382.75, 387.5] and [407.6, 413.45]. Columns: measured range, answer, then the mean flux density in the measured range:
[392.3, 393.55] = 0.046 mag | 11.6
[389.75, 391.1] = 0.028 mag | 11.8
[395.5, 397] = 0.144 mag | 10.6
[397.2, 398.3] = 0.174 mag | 10.3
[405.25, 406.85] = -0.080 mag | 13.1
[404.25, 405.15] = -0.179 mag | 14.4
